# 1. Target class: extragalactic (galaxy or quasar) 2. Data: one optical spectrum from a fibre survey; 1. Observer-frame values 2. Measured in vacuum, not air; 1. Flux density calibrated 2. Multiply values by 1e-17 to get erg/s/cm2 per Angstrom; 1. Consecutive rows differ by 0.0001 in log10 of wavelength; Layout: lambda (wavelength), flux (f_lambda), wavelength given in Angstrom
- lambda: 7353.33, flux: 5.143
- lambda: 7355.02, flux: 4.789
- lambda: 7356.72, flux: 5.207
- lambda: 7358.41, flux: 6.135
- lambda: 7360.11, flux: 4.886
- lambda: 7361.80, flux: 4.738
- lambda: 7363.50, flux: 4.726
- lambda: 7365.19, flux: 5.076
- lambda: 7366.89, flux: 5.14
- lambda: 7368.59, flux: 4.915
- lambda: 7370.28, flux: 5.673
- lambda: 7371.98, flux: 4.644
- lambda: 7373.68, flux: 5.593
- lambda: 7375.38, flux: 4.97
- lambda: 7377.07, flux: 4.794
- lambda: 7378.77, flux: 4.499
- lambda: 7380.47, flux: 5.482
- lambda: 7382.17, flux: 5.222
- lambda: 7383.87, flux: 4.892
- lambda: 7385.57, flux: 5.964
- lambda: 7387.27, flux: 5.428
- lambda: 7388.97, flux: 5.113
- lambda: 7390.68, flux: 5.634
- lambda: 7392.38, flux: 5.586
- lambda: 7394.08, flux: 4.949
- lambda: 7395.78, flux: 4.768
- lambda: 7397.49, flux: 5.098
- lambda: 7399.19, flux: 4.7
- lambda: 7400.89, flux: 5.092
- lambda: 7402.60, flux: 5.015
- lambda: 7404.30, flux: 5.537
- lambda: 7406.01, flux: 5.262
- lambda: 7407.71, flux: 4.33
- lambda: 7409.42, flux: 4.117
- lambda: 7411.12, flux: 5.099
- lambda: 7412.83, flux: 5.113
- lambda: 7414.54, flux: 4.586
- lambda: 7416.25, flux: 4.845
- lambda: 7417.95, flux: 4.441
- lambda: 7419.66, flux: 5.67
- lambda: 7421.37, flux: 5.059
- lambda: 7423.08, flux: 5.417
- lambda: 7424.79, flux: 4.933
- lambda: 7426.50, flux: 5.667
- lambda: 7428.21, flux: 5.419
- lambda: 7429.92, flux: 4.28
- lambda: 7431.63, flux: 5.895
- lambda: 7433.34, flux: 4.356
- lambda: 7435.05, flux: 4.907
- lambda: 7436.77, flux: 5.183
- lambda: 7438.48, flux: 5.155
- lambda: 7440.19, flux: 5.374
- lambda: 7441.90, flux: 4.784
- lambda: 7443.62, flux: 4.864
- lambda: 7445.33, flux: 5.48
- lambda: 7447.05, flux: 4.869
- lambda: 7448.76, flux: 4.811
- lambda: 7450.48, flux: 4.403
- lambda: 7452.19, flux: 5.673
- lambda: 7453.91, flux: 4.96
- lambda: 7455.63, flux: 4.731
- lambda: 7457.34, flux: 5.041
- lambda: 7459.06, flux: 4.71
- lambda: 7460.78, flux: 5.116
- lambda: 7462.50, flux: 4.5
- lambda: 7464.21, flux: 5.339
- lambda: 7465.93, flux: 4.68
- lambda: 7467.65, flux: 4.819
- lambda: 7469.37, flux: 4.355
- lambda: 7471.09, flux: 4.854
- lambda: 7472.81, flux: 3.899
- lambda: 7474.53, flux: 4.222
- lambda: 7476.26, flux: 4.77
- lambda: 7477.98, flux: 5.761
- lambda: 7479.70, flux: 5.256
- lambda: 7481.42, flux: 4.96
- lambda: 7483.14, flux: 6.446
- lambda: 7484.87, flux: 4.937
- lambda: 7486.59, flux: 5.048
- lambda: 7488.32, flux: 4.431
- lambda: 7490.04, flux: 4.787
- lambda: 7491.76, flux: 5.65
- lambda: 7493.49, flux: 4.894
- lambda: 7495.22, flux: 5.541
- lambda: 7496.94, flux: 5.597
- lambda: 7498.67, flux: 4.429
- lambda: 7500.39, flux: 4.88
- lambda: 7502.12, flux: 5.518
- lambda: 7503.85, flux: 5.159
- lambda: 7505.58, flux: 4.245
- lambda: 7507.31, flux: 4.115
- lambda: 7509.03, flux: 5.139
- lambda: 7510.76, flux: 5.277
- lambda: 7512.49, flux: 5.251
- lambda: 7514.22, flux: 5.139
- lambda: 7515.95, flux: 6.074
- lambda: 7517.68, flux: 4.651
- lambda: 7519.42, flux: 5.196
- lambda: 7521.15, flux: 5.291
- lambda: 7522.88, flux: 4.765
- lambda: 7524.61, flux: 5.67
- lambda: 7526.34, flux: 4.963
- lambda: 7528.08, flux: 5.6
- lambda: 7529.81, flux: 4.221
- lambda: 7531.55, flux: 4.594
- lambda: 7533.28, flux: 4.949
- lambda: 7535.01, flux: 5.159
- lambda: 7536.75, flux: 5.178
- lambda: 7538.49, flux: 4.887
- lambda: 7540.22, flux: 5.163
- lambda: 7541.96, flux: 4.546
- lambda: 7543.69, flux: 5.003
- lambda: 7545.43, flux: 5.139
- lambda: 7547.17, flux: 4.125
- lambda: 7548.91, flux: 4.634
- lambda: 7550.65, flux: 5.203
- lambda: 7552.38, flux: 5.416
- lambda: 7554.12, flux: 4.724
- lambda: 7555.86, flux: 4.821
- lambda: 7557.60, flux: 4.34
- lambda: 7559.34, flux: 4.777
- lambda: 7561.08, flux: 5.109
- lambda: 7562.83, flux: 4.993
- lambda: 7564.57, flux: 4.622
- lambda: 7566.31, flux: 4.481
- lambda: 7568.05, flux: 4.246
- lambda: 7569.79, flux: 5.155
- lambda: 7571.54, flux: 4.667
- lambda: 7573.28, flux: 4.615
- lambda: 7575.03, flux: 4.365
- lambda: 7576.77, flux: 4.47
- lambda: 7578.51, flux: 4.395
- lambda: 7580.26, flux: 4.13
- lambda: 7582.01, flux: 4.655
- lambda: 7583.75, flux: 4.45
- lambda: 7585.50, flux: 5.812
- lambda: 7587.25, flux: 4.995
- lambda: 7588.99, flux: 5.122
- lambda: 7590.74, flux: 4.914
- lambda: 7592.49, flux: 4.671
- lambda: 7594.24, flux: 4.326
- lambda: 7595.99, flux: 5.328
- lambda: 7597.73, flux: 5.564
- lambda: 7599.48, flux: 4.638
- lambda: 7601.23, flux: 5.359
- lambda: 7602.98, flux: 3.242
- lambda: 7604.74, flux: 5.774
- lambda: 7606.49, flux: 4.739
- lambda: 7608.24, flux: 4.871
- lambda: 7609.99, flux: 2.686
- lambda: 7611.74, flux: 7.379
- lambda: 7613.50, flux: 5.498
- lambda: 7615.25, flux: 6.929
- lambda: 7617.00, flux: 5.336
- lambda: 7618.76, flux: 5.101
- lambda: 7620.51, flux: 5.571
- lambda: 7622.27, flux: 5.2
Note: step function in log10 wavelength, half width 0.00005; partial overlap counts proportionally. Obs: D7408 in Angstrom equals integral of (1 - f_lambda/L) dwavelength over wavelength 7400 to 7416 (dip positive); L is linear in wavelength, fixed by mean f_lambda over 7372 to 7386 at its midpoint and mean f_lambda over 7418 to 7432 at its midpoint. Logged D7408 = 0.9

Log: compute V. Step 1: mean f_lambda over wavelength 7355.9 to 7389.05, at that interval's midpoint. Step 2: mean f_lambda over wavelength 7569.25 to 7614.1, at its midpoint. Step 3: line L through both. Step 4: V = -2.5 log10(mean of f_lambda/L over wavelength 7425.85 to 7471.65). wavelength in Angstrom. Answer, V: 0.02 mag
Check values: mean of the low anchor 5.16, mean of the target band 4.97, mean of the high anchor 4.83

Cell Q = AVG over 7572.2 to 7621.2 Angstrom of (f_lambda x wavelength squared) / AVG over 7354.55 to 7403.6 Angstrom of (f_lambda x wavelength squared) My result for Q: 1.02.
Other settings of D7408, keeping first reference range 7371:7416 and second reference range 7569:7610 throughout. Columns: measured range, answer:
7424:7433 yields -0.3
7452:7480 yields 0.6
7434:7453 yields -0.2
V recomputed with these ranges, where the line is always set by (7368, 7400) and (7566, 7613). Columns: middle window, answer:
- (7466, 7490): 0.02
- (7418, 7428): -0.04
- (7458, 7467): 0.03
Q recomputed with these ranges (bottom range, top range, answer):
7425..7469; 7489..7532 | 1.03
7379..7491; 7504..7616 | 1.01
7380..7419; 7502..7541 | 1.03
